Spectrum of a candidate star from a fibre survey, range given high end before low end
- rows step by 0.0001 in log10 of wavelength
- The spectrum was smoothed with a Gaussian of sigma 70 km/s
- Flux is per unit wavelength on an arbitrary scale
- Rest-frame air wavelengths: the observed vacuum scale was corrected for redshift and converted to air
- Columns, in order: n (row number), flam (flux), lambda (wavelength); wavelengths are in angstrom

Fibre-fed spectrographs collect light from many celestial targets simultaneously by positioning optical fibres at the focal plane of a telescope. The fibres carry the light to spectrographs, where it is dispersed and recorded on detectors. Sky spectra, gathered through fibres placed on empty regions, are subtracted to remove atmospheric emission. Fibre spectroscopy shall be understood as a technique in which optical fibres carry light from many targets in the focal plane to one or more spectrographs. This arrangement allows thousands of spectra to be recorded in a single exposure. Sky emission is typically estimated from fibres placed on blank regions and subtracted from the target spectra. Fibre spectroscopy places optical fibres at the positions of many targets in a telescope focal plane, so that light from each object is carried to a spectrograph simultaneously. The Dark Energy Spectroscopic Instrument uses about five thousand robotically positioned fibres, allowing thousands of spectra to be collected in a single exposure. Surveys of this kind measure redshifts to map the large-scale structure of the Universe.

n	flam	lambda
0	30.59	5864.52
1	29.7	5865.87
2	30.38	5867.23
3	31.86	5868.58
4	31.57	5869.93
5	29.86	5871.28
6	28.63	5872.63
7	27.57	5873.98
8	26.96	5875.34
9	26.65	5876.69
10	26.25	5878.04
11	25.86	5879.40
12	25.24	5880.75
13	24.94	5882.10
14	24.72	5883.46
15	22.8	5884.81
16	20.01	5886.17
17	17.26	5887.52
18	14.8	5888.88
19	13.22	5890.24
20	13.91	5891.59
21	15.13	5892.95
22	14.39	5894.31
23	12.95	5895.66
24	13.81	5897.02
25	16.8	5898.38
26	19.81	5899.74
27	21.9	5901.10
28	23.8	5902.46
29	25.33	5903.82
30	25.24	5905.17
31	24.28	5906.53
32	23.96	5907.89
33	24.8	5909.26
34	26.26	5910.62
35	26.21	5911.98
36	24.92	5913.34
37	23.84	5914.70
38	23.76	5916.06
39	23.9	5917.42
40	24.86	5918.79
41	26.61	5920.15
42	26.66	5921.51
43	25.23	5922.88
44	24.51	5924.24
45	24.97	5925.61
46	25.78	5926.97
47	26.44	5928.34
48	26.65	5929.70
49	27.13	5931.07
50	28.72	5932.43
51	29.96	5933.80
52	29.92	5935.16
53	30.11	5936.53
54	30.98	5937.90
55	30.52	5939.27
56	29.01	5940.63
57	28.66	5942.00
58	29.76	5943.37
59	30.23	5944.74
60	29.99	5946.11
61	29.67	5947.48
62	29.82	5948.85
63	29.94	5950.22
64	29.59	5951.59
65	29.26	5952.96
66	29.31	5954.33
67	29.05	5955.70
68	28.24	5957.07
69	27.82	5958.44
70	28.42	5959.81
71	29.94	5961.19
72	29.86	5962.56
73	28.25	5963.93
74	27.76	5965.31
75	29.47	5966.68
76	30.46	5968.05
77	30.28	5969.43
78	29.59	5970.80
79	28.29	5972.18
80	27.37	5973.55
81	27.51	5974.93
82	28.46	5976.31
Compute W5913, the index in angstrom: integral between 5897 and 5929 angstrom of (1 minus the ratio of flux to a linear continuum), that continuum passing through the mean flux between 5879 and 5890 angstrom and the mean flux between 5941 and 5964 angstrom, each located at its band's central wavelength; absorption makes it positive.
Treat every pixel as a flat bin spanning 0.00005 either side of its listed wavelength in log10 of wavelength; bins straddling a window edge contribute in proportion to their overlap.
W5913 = 0.9 angstrom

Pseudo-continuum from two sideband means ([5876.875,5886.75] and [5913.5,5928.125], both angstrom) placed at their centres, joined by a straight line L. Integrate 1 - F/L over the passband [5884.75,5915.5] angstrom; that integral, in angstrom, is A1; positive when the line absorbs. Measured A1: 5.6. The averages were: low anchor 24.4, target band 20.2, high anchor 25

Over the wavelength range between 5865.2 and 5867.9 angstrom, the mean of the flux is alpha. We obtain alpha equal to 29.9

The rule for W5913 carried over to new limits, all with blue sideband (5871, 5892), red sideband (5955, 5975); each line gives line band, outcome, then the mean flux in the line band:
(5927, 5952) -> -1.94 angstrom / 29.2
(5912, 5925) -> 0.32 angstrom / 25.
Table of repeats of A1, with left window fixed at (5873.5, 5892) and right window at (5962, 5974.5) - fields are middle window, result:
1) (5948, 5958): -0.5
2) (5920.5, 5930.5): -0.1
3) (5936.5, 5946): -1.1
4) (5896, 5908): 1.3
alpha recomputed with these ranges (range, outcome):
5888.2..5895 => 14.3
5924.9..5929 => 25.7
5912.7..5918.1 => 24.1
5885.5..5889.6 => 17.3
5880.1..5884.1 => 25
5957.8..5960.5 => 28.1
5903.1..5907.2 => 25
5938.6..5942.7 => 29.4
